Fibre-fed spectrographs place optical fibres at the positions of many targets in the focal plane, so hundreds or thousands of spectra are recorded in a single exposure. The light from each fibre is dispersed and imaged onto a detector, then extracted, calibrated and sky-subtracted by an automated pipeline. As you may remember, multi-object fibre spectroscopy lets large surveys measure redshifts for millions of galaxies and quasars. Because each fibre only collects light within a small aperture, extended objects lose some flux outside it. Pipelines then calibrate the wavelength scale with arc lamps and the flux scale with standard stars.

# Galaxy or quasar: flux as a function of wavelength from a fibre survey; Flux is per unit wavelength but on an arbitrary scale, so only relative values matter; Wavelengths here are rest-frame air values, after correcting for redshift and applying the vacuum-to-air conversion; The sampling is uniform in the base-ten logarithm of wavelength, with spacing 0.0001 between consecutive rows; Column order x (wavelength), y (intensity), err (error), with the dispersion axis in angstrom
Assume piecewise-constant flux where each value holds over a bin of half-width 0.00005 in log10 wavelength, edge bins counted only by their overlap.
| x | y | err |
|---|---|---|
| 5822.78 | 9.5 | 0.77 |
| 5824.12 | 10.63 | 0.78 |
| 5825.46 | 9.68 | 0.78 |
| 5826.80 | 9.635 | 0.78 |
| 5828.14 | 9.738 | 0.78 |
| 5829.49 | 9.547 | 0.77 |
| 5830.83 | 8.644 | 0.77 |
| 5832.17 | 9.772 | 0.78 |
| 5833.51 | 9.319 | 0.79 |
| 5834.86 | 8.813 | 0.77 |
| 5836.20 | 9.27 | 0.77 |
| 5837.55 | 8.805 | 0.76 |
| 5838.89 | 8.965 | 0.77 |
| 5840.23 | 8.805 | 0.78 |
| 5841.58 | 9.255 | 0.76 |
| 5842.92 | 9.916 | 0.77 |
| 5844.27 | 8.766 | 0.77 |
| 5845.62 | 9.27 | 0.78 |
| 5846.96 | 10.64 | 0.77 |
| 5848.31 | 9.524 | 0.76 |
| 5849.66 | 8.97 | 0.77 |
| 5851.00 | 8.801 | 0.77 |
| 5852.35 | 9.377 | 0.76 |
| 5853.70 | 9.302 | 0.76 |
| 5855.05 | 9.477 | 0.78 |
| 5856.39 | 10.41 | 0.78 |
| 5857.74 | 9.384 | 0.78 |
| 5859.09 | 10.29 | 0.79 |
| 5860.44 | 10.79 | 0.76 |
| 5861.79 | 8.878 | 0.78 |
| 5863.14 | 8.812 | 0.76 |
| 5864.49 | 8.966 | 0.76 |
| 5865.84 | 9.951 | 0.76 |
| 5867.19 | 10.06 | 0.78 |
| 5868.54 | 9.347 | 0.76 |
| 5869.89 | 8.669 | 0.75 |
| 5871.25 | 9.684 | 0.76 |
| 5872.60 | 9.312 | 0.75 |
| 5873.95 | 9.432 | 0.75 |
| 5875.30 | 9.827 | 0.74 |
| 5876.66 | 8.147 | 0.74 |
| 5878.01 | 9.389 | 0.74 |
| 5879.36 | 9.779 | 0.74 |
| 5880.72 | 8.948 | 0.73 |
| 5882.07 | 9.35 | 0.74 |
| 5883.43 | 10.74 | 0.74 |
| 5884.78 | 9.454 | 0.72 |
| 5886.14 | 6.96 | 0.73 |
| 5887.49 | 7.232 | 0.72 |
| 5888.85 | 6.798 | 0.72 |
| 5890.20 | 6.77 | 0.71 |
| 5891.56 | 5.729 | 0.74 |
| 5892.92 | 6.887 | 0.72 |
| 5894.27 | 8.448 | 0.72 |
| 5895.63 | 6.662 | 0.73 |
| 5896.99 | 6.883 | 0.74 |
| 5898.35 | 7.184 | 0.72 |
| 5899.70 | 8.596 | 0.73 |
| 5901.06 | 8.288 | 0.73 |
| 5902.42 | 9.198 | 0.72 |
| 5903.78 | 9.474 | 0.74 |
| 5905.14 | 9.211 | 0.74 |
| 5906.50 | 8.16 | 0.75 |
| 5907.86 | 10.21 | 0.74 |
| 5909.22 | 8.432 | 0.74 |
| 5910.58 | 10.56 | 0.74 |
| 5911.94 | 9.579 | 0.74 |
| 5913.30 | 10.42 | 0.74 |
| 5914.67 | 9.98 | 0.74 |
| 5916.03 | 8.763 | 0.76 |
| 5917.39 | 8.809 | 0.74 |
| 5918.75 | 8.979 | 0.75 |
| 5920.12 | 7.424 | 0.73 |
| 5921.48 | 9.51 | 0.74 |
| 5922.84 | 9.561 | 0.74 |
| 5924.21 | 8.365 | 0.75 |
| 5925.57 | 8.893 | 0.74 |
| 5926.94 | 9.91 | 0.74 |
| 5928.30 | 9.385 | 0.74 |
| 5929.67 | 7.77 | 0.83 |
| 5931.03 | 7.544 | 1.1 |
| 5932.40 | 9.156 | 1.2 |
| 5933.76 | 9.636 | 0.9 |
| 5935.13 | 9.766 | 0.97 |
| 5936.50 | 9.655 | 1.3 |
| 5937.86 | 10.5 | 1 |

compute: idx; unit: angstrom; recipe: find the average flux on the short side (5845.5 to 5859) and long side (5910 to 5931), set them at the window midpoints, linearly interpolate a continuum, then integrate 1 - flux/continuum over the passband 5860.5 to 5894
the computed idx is 2.4 angstrom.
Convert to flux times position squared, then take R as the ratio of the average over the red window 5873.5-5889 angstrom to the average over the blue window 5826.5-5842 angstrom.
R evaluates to 0.98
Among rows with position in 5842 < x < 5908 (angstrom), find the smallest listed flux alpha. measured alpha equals 5.729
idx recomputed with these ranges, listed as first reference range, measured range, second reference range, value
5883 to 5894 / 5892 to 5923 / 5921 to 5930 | -1.4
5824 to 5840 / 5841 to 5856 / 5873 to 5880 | -0.1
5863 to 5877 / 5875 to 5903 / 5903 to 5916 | 3.8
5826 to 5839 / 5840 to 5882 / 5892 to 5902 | -4.6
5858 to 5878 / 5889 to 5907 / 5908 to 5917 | 3.4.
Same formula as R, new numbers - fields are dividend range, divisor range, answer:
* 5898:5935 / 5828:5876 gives 0.98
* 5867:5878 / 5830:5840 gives 1.03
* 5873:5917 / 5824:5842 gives 0.95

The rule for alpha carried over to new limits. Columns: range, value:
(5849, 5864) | 8.801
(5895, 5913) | 6.662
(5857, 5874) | 8.669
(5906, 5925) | 7.424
